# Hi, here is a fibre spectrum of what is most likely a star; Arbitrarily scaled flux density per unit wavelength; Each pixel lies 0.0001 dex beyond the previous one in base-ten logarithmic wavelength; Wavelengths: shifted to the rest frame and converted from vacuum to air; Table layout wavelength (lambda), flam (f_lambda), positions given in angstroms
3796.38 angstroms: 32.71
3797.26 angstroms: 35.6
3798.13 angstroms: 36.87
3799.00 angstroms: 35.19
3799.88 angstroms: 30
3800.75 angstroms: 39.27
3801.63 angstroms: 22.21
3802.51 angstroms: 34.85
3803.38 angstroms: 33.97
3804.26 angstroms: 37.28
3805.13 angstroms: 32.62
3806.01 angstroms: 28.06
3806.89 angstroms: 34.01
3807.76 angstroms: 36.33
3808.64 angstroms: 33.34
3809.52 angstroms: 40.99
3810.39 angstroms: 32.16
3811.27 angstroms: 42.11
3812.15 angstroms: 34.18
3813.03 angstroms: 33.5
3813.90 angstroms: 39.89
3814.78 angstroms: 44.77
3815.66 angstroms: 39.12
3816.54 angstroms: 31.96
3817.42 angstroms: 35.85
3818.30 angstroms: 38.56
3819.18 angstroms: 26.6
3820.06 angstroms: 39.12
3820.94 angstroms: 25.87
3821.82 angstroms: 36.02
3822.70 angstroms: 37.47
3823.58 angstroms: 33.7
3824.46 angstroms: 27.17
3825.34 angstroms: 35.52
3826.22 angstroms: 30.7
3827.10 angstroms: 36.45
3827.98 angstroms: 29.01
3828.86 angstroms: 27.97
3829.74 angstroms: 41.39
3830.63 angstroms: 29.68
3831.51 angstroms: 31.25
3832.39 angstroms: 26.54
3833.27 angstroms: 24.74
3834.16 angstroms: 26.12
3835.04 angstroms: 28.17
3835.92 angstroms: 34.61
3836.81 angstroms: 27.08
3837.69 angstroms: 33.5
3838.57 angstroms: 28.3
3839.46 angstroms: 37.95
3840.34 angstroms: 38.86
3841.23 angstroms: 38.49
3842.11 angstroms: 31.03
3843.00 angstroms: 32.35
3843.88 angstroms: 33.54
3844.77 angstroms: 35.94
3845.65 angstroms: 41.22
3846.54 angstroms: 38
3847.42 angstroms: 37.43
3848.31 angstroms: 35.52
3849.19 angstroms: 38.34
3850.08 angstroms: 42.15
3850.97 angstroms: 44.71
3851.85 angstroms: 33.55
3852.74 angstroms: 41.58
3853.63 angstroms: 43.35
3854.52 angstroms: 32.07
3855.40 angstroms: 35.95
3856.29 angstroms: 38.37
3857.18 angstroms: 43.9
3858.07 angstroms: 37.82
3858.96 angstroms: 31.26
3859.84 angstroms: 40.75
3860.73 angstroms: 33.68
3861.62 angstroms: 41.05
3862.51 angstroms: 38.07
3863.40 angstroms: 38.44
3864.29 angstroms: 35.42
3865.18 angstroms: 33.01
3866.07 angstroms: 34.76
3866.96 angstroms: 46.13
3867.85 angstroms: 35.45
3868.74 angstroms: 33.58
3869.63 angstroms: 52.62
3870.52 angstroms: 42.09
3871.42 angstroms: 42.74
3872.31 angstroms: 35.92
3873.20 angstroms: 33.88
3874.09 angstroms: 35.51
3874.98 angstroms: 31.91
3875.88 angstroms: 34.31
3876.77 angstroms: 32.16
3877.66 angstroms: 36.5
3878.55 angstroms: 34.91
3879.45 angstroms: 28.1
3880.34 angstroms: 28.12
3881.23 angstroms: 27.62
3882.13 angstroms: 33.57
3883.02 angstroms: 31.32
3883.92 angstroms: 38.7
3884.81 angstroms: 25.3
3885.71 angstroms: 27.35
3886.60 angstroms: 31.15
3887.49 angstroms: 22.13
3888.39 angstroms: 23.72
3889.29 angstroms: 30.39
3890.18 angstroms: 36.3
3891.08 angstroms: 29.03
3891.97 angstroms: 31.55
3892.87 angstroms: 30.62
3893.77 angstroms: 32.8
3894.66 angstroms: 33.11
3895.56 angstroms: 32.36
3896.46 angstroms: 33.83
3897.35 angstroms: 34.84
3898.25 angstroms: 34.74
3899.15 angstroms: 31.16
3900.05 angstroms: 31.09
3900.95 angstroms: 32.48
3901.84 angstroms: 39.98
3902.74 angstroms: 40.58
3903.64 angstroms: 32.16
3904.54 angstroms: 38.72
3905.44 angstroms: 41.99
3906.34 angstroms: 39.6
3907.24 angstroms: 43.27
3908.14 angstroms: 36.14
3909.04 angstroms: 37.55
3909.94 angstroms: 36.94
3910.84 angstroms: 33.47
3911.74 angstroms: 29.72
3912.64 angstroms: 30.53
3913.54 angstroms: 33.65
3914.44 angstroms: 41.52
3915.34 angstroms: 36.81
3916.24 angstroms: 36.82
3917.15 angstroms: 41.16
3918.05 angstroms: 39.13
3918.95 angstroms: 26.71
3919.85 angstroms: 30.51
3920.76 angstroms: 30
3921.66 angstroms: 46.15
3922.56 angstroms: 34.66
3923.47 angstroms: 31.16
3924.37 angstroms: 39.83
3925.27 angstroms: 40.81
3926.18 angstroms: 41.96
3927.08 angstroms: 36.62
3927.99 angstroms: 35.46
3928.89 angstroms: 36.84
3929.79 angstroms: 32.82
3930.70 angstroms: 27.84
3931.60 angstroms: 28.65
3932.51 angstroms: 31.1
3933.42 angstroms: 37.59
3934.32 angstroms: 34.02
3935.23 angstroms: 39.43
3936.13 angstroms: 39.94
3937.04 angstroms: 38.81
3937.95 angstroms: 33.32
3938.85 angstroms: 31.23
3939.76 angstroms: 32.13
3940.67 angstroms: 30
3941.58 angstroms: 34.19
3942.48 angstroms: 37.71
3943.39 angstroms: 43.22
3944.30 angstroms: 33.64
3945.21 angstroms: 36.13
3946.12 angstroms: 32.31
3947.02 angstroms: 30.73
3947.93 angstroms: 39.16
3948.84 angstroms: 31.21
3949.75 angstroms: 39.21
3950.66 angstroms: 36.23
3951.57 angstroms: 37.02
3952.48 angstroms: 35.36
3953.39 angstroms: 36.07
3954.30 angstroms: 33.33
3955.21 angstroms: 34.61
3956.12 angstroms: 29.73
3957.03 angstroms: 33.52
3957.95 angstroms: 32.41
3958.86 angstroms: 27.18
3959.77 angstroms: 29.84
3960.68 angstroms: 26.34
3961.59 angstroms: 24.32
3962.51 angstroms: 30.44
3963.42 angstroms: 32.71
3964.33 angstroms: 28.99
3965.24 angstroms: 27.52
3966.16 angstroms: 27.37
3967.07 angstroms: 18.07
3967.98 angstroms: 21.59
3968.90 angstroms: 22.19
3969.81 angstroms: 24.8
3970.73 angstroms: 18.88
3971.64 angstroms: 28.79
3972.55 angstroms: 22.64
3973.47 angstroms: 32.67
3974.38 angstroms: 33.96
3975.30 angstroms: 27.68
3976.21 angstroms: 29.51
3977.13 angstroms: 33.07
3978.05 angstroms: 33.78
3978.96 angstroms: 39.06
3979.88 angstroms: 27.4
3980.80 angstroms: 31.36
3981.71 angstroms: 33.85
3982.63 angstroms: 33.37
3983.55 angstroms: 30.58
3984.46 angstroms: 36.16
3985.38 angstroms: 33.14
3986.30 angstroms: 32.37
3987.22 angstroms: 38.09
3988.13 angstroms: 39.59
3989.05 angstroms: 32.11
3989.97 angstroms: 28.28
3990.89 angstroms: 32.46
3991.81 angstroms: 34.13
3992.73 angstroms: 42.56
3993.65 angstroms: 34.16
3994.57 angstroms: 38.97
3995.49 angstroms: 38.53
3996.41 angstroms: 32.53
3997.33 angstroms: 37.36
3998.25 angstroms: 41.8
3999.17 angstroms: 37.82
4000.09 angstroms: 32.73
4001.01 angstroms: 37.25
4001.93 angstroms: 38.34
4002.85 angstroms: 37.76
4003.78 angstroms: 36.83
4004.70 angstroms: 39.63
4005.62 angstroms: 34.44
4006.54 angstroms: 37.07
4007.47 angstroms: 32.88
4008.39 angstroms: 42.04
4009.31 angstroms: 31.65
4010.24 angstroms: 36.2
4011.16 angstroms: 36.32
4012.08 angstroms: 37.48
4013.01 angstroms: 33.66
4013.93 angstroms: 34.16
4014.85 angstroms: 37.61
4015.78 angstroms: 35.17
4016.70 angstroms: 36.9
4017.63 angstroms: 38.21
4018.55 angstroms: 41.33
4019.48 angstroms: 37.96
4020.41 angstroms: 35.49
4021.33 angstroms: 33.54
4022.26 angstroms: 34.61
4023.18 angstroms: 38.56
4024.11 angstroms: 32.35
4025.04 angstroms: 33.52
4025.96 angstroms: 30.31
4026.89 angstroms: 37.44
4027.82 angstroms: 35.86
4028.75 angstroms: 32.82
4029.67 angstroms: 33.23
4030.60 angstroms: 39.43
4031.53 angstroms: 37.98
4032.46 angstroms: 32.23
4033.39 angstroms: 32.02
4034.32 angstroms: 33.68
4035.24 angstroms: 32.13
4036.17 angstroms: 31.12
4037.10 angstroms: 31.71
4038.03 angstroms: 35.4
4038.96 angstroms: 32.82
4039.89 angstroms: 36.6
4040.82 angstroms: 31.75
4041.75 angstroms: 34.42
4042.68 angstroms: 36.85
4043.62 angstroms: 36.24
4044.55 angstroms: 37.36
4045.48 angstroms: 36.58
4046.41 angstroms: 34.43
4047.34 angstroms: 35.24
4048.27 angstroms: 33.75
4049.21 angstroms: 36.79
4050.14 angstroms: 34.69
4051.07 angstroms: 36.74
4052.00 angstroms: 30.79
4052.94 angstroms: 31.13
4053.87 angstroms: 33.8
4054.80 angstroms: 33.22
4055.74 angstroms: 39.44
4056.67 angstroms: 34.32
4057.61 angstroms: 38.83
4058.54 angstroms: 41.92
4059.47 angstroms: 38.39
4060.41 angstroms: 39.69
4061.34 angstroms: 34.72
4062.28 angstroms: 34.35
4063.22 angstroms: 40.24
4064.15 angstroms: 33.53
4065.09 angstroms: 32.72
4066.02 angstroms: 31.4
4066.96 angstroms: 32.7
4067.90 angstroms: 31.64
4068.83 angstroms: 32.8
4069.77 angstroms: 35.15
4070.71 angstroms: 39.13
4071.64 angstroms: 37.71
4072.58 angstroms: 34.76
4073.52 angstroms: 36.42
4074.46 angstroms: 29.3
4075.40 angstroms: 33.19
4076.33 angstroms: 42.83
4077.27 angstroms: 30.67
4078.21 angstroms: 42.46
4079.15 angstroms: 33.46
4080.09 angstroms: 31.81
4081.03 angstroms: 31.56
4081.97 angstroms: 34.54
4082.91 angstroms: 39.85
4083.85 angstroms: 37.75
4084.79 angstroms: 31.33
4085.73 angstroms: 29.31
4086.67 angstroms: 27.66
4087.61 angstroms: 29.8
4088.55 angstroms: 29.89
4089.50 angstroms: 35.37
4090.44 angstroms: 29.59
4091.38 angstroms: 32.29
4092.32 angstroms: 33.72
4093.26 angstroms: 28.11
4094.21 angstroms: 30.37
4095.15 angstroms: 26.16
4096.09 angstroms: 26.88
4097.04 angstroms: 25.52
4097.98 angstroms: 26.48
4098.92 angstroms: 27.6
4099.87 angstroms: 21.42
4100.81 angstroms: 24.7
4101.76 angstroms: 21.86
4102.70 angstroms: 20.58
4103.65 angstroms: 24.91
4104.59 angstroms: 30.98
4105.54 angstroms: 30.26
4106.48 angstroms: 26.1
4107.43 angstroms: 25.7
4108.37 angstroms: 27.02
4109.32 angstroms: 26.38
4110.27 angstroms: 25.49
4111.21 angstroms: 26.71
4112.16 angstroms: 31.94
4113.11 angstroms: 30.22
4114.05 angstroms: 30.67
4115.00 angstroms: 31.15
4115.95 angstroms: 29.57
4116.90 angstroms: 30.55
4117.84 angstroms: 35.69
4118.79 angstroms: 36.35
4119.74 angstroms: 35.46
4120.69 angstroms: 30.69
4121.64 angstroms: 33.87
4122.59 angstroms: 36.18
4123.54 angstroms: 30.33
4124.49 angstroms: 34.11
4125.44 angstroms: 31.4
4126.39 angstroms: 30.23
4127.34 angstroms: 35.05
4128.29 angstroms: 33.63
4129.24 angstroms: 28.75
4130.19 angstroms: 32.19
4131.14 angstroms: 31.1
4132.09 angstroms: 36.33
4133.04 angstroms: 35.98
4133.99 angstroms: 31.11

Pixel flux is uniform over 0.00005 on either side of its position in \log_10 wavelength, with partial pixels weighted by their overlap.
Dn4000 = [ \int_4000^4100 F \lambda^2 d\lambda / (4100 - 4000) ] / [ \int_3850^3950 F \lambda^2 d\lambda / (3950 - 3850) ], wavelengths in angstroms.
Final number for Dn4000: 1.1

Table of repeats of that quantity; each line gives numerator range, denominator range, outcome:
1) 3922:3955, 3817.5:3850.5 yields 1.11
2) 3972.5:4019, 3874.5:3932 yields 1.09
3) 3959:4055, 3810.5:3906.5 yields 1.05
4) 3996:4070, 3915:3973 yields 1.13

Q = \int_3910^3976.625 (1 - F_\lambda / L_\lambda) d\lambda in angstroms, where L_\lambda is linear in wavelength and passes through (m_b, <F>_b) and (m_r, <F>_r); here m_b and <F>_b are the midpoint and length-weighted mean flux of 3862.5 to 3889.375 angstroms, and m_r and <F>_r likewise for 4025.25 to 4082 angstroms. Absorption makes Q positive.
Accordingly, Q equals 3.01 angstroms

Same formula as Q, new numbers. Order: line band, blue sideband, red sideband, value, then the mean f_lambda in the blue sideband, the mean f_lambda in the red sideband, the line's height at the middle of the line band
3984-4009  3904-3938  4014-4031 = -0.3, 36.1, 35.7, 35.8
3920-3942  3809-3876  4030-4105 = -0.3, 35.7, 33.1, 34.7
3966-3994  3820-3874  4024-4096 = 3.2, 35.6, 34.2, 34.7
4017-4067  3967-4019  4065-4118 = -4.4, 33.8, 30.7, 32.3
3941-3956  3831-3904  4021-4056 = -0.4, 34.5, 34.5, 34.5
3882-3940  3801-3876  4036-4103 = 0.5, 35.4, 33.2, 34.7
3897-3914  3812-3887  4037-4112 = -0.7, 35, 32.5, 34.4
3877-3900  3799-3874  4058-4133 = 2.3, 35.4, 31.8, 34.7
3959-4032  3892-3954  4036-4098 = 2.5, 35.4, 34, 34.7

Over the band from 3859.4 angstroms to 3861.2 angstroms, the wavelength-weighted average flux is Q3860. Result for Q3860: 37.3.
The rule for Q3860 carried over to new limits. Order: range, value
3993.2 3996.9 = 36.1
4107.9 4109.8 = 26.6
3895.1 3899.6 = 33.4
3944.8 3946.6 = 34.2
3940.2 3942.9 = 33.9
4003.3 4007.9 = 36.1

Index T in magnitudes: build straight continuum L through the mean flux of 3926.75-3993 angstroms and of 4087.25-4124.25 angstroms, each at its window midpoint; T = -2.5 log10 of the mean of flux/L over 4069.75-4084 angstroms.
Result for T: -0.19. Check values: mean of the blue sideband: 32.3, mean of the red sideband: 29.2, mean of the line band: 35.6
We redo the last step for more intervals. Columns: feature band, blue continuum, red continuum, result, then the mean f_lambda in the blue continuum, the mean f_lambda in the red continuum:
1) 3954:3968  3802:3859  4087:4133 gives 0.132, 34.8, 29.8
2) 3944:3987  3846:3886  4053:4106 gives 0.123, 36.4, 32.5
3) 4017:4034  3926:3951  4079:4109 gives -0.119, 35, 29.1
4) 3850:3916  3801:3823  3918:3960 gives -0.016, 34.8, 34.7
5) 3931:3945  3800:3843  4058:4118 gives -0.075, 33.5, 31.5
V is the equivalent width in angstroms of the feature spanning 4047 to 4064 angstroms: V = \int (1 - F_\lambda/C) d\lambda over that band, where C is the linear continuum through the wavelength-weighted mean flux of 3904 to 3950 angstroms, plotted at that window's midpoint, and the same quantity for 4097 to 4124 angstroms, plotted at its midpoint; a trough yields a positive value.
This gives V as -2.8 angstroms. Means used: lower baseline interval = 35.7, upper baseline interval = 28.8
